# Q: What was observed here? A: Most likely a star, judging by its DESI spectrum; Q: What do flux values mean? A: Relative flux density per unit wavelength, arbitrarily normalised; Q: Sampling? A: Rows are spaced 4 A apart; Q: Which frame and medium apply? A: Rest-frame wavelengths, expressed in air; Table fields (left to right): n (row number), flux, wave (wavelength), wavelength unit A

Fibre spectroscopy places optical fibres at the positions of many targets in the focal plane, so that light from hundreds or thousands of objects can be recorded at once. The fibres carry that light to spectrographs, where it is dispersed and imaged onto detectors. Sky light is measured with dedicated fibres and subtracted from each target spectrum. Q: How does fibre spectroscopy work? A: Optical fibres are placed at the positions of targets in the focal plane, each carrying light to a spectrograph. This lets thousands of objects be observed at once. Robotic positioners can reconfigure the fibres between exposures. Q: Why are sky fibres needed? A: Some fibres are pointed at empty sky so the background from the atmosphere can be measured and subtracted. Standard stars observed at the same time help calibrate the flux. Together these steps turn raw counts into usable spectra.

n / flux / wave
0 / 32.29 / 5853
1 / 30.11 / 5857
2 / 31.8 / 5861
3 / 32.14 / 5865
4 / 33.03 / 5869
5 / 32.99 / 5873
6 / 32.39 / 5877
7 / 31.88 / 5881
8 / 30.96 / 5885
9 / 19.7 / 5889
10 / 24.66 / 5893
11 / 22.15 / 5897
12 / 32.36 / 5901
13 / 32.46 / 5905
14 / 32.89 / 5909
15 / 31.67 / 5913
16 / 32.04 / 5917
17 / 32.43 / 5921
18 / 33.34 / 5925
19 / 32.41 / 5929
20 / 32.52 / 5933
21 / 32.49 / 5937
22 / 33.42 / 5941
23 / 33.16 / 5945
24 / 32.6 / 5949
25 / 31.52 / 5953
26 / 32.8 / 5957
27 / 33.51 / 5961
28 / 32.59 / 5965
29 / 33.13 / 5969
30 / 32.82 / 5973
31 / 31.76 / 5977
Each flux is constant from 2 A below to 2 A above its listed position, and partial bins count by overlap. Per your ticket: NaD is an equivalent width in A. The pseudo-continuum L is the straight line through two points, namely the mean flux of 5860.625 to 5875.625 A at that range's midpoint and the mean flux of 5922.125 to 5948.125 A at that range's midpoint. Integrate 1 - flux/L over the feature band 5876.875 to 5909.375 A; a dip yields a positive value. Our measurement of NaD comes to 4.2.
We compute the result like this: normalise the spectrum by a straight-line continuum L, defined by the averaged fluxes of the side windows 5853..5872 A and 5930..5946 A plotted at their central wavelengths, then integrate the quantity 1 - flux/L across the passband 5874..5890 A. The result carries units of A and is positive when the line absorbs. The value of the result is 1.3 A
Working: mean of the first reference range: 31.9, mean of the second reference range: 32.9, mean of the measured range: 29.6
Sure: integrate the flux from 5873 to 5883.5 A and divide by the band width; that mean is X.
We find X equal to 32.2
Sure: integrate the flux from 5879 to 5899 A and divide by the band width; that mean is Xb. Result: 25.9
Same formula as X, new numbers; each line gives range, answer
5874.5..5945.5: 30.7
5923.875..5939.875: 32.7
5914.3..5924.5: 32.4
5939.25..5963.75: 32.8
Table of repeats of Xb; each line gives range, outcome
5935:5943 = 33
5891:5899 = 23.4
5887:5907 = 26.3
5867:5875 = 33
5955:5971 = 33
